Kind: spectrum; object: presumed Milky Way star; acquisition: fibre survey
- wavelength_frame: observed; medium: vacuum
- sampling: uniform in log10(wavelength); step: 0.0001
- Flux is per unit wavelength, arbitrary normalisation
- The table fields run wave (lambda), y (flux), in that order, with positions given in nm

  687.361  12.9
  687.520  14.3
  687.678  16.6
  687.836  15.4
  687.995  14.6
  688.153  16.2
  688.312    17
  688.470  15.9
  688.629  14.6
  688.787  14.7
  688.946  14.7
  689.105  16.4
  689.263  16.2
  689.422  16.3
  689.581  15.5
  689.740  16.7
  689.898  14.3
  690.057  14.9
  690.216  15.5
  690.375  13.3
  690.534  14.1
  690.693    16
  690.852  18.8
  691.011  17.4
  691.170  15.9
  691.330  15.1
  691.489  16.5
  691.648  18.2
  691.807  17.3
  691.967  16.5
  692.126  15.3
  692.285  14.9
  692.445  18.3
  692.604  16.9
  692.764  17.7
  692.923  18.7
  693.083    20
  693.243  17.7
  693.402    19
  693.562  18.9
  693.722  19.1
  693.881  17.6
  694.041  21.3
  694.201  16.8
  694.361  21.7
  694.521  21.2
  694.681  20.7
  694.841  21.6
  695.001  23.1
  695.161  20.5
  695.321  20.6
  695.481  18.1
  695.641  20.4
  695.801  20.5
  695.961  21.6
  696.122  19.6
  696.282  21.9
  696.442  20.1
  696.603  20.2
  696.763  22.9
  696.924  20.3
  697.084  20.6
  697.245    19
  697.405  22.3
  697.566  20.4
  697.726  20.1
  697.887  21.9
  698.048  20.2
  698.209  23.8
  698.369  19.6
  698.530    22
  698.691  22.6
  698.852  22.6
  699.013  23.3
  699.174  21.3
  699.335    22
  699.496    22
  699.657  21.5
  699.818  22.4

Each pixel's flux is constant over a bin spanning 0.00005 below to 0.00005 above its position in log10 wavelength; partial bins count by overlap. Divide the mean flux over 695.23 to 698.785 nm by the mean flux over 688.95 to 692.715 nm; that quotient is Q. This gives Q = 1.3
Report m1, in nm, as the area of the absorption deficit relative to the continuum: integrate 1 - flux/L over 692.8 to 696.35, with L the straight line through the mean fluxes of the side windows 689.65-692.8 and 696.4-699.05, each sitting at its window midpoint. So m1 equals -0.23 nm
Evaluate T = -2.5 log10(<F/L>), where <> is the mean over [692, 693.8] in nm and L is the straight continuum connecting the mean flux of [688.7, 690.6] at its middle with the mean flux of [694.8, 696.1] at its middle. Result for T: 0.03 mag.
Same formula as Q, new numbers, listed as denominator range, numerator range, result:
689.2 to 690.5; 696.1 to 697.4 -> 1.36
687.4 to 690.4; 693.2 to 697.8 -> 1.32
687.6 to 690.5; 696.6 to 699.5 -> 1.39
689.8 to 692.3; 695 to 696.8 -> 1.30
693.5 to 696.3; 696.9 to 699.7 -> 1.06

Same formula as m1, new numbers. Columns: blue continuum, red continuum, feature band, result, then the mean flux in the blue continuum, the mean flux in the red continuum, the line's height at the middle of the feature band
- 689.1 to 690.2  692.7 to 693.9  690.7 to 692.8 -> 0.07 nm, 15.7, 18.7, 17.4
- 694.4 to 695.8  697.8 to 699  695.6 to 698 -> 0.06 nm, 20.8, 21.9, 21.4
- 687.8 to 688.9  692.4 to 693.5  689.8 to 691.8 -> 0.13 nm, 15.5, 18.3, 17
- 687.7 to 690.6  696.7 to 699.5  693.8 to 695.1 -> -0.10 nm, 15.4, 21.5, 19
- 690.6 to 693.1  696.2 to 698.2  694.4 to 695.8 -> -0.10 nm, 17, 20.9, 19.4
